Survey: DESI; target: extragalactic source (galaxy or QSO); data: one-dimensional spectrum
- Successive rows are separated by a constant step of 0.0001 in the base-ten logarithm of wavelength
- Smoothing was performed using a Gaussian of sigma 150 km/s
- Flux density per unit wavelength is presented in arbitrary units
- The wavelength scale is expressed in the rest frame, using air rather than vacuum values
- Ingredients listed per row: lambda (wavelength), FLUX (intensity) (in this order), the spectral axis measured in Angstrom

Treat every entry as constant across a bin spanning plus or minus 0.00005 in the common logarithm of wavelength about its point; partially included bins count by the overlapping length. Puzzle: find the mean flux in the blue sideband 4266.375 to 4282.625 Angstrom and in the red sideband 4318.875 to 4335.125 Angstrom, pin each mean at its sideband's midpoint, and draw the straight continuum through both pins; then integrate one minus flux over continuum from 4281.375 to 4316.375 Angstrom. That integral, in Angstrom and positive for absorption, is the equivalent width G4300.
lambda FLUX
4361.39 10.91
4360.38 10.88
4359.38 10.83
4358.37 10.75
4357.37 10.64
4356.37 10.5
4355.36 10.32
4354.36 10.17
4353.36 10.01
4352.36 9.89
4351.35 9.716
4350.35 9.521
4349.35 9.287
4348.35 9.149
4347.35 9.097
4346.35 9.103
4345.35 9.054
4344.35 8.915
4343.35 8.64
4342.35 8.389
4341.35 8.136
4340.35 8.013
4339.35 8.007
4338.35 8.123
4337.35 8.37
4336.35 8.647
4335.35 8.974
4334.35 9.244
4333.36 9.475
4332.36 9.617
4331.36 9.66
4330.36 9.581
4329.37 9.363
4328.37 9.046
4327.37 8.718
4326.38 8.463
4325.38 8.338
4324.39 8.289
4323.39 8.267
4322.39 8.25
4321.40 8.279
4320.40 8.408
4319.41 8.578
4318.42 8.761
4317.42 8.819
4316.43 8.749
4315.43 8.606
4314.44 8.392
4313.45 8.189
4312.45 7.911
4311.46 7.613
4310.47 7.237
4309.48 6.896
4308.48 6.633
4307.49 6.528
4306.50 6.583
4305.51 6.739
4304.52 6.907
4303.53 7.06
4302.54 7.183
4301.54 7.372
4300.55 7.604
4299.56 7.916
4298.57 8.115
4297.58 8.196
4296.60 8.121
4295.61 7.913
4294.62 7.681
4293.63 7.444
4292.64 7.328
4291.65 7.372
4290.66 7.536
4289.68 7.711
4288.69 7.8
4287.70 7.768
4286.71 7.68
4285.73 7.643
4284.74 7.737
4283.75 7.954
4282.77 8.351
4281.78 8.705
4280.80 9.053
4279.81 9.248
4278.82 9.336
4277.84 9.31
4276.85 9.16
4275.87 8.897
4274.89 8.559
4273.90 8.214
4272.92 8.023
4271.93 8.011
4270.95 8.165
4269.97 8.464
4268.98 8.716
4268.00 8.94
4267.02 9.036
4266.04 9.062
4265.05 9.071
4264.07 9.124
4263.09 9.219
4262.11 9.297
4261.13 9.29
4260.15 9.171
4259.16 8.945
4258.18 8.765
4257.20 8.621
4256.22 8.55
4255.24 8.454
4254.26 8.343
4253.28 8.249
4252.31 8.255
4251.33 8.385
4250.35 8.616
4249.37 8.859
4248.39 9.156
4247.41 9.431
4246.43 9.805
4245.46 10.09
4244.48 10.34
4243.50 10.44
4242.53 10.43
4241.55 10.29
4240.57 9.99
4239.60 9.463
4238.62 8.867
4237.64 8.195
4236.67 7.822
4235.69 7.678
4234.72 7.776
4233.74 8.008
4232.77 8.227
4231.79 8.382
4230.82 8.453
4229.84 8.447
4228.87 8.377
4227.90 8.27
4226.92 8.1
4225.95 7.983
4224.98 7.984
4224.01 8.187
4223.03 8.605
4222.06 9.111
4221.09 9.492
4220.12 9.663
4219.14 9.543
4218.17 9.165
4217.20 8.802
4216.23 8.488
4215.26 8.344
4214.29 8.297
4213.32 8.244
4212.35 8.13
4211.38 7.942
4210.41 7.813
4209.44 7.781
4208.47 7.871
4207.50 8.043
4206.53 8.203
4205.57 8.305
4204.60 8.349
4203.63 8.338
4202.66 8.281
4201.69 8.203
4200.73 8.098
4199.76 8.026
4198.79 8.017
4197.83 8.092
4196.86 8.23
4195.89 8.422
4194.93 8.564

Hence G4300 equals 4.6 Angstrom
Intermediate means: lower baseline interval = 8.74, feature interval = 7.62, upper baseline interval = 8.85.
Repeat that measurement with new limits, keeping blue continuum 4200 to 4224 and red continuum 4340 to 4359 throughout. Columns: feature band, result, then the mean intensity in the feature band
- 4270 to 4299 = 2.59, 8.18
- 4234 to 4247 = -0.96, 9.3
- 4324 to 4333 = 0.27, 9.03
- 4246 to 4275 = 0.15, 8.76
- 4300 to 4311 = 2.59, 6.98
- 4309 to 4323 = 1.55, 8.2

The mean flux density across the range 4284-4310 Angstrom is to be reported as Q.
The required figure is 7.44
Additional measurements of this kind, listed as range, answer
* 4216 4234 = 8.6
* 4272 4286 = 8.58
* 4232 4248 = 9.16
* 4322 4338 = 8.89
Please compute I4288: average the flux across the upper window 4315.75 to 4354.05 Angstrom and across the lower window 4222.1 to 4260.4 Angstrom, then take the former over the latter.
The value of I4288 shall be 1.01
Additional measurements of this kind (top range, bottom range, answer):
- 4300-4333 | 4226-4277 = 0.92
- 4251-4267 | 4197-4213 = 1.09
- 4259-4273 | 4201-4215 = 1.09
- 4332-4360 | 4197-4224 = 1.11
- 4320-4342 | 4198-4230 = 1.04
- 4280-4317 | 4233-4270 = 0.86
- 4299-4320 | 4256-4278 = 0.87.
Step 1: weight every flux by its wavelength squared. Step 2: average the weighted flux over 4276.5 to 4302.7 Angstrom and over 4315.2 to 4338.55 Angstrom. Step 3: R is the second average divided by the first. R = 1.11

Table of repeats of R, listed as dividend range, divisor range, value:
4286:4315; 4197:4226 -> 0.93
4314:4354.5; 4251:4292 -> 1.07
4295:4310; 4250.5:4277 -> 0.86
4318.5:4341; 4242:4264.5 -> 0.99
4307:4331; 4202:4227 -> 1.03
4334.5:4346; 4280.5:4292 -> 1.10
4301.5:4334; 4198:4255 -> 0.99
